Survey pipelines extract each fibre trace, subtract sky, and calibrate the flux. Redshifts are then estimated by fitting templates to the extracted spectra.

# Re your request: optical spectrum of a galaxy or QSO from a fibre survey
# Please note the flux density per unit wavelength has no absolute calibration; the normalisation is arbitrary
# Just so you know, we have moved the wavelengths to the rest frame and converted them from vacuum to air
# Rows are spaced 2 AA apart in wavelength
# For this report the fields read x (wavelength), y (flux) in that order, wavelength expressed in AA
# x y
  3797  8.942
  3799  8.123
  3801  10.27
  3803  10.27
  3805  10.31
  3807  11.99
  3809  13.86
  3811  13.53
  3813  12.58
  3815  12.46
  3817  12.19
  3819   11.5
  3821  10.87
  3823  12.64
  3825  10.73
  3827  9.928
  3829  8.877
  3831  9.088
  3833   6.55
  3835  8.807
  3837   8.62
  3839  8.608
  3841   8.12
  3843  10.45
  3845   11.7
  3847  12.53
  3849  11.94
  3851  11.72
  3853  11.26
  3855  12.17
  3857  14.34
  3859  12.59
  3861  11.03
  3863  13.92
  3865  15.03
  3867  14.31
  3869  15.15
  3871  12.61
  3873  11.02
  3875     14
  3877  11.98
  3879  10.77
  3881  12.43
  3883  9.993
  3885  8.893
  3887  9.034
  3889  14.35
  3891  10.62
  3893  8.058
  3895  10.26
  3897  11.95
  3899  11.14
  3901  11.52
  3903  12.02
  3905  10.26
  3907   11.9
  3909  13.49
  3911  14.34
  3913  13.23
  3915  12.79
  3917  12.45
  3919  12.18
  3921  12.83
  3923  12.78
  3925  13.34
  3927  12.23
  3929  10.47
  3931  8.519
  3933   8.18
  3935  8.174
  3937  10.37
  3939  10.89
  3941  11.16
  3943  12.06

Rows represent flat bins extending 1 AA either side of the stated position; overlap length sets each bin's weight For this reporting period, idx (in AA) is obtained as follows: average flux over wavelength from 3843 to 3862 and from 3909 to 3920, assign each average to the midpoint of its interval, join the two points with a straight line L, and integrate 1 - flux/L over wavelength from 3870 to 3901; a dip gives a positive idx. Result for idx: 3.5 AA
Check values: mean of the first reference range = 12.1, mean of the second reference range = 13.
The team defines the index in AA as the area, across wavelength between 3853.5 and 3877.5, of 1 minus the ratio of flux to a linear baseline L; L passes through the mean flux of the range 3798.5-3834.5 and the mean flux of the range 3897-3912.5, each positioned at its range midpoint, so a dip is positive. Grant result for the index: -3.3 AA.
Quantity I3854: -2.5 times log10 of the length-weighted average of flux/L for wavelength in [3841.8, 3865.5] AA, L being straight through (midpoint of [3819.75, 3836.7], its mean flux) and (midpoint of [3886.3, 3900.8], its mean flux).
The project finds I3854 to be -0.21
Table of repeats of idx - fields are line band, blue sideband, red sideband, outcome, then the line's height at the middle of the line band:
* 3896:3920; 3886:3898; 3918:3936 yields -3.2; 10.8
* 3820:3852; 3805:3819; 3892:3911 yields 5.5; 12.2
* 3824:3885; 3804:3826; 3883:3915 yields 2.3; 11.8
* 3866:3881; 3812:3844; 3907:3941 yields -2.7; 10.8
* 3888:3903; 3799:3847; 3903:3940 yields 0.2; 11.3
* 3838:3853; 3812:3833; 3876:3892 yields 0.2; 10.9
